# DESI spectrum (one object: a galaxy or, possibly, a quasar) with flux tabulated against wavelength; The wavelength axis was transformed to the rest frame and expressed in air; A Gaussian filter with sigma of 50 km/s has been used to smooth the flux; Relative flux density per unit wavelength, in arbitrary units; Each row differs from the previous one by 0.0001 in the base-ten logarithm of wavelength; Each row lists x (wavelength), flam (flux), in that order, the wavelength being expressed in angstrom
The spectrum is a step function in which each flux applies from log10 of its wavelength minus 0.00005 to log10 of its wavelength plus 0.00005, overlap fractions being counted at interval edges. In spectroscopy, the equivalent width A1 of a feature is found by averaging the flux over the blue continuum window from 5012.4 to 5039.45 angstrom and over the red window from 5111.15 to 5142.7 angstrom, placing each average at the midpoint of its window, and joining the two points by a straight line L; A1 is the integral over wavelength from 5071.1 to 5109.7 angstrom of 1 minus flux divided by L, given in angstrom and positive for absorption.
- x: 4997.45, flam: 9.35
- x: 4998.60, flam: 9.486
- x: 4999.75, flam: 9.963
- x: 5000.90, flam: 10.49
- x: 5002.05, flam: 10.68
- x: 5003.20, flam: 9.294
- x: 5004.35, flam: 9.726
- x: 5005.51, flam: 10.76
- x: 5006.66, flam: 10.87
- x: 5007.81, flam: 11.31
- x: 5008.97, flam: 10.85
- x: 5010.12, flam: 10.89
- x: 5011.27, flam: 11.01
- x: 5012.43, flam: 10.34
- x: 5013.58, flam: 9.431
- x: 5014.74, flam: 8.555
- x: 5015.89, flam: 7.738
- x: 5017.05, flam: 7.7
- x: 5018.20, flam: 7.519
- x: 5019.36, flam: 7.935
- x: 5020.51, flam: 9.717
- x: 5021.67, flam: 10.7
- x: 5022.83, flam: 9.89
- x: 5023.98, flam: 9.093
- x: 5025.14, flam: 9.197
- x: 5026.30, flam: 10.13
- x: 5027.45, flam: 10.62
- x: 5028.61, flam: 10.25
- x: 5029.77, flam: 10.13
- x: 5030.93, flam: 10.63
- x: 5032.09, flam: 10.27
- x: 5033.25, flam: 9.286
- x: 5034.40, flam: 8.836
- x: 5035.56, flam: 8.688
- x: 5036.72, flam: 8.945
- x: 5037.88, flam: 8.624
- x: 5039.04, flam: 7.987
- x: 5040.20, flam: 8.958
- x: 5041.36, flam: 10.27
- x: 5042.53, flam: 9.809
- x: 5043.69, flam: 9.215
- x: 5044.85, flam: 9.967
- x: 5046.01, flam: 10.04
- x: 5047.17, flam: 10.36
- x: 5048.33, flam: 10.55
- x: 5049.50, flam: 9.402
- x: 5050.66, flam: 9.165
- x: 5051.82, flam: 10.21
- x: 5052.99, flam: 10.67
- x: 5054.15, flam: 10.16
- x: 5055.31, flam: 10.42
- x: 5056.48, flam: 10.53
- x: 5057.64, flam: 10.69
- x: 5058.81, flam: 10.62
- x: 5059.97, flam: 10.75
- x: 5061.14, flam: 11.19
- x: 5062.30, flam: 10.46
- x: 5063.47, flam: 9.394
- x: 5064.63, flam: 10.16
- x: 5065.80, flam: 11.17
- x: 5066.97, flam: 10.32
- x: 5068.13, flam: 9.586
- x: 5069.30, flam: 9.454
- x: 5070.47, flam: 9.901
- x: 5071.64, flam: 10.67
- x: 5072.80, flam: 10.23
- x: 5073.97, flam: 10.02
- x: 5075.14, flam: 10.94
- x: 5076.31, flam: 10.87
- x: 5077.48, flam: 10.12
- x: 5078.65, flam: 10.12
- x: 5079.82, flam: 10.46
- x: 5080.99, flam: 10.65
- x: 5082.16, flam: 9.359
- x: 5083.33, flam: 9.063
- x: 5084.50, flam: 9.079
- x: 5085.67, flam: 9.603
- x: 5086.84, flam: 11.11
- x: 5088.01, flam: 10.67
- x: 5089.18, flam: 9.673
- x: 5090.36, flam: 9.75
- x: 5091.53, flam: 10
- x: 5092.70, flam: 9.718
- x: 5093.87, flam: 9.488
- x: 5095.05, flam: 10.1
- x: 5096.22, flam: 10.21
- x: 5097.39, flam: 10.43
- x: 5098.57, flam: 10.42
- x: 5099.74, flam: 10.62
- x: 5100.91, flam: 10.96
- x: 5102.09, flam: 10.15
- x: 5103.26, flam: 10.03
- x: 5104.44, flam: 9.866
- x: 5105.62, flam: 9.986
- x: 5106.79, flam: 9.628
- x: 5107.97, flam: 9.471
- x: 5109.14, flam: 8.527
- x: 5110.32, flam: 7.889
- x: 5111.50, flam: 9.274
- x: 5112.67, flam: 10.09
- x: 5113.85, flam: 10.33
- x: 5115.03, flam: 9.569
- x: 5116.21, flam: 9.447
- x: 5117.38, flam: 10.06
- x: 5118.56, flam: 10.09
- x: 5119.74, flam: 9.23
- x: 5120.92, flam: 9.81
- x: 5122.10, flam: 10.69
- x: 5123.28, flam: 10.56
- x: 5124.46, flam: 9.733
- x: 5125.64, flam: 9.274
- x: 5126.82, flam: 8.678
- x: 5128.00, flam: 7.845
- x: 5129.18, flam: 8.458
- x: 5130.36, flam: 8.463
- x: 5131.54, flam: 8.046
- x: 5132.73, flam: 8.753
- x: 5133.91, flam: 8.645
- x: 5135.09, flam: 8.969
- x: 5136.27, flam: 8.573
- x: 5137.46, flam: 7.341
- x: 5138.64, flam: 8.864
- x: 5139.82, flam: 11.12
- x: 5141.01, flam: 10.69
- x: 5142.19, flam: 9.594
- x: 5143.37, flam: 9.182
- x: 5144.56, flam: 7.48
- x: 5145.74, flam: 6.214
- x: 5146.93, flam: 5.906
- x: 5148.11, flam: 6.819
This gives -3.1 angstrom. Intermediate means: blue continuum 9.25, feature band 10.1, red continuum 9.34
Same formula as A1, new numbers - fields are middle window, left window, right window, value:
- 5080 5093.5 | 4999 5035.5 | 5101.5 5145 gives -0.59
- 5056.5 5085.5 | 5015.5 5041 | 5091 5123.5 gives -1.92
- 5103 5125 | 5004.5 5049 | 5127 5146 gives -2.01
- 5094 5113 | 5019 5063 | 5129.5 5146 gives -1.43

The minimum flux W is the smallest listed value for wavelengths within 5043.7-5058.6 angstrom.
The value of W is 9.165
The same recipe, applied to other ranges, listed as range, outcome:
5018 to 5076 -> 7.519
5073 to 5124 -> 7.889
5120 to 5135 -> 7.845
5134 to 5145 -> 7.341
